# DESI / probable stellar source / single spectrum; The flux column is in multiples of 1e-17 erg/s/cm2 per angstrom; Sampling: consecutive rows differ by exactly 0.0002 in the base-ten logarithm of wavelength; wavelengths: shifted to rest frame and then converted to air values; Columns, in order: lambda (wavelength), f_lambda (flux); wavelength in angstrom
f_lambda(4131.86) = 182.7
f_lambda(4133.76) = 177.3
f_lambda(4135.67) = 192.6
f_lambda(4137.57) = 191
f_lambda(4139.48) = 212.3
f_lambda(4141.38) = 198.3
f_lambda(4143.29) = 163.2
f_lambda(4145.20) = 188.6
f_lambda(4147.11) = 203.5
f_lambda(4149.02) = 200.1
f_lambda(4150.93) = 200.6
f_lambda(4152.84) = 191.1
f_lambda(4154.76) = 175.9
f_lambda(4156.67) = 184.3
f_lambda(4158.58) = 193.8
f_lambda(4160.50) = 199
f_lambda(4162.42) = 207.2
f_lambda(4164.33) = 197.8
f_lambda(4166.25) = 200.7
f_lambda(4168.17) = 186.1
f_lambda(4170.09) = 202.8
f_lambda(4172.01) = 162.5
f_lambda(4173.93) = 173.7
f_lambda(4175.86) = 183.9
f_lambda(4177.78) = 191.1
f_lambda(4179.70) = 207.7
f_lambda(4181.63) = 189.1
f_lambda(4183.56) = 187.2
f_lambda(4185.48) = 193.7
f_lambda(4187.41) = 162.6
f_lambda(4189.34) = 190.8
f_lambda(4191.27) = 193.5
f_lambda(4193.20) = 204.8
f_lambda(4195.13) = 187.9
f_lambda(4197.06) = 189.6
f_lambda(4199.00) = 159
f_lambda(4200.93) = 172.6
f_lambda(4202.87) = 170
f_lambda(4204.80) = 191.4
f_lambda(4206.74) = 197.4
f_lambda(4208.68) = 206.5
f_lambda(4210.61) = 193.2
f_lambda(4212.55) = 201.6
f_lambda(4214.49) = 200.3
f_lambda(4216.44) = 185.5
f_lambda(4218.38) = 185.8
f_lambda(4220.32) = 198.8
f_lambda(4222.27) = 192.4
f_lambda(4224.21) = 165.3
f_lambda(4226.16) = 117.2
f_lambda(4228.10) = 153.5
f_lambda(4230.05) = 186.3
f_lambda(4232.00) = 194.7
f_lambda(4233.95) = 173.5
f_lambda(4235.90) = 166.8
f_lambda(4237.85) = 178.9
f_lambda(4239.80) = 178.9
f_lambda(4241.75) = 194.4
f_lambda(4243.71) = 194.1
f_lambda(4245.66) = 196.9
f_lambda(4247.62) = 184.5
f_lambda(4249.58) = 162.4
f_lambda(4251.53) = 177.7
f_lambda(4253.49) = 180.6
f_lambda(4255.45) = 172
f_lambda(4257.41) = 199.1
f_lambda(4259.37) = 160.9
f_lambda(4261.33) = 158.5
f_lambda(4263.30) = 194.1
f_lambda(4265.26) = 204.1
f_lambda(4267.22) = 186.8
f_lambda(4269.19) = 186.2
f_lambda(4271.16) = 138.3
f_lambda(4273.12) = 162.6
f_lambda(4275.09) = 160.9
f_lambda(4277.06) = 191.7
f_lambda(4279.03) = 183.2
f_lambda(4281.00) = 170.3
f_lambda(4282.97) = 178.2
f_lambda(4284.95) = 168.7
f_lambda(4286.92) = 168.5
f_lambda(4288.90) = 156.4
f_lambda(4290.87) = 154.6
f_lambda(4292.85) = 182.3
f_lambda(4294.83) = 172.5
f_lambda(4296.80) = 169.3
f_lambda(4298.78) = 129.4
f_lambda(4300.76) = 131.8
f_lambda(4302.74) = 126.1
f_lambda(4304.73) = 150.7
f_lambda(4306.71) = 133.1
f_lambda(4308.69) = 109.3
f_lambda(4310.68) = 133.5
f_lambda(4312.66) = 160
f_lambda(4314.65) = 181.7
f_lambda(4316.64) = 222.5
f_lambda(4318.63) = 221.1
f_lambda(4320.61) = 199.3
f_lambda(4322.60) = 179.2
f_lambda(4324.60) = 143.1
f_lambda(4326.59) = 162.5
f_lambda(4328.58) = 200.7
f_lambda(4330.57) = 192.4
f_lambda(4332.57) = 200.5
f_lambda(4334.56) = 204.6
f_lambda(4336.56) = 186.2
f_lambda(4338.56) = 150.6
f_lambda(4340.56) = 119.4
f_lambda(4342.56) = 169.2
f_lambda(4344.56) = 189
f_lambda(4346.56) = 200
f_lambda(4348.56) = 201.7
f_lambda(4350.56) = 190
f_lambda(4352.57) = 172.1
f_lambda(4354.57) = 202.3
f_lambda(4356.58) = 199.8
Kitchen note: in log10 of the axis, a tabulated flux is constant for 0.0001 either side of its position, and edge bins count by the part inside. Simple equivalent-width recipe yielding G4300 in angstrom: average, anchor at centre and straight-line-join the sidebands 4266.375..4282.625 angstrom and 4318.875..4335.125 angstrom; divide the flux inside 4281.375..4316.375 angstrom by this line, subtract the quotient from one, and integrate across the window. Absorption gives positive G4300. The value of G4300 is 4.7 angstrom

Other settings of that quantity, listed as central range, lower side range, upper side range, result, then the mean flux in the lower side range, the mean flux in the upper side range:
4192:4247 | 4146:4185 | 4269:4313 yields -2.12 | 192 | 157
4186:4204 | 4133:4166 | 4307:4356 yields 0.74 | 193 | 178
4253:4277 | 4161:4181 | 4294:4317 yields -2.02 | 191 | 150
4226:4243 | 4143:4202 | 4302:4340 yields 0.64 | 189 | 171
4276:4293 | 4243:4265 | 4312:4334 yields 1.10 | 181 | 188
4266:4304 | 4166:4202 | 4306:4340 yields 2.94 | 186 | 175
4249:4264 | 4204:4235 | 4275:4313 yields -0.49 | 184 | 156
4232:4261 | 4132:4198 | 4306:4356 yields 0.64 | 191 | 177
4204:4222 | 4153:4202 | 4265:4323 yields -1.41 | 188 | 166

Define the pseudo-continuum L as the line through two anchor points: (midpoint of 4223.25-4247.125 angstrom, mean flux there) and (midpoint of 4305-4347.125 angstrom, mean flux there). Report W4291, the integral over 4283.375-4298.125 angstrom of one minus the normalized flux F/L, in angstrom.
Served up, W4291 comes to 0.6 angstrom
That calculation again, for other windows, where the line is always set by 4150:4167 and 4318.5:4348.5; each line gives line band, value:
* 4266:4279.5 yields 0.91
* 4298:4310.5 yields 3.60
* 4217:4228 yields 1.07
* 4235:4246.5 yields 0.18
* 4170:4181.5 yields 0.43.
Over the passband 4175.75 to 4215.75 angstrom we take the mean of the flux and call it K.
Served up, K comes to 189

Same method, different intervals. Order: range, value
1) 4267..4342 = 167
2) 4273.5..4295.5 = 171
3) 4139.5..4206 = 189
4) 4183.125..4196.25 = 189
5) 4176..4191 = 189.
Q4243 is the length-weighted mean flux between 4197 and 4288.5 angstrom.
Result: 179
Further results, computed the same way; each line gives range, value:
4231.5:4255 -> 181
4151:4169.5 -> 193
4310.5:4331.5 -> 183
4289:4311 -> 146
